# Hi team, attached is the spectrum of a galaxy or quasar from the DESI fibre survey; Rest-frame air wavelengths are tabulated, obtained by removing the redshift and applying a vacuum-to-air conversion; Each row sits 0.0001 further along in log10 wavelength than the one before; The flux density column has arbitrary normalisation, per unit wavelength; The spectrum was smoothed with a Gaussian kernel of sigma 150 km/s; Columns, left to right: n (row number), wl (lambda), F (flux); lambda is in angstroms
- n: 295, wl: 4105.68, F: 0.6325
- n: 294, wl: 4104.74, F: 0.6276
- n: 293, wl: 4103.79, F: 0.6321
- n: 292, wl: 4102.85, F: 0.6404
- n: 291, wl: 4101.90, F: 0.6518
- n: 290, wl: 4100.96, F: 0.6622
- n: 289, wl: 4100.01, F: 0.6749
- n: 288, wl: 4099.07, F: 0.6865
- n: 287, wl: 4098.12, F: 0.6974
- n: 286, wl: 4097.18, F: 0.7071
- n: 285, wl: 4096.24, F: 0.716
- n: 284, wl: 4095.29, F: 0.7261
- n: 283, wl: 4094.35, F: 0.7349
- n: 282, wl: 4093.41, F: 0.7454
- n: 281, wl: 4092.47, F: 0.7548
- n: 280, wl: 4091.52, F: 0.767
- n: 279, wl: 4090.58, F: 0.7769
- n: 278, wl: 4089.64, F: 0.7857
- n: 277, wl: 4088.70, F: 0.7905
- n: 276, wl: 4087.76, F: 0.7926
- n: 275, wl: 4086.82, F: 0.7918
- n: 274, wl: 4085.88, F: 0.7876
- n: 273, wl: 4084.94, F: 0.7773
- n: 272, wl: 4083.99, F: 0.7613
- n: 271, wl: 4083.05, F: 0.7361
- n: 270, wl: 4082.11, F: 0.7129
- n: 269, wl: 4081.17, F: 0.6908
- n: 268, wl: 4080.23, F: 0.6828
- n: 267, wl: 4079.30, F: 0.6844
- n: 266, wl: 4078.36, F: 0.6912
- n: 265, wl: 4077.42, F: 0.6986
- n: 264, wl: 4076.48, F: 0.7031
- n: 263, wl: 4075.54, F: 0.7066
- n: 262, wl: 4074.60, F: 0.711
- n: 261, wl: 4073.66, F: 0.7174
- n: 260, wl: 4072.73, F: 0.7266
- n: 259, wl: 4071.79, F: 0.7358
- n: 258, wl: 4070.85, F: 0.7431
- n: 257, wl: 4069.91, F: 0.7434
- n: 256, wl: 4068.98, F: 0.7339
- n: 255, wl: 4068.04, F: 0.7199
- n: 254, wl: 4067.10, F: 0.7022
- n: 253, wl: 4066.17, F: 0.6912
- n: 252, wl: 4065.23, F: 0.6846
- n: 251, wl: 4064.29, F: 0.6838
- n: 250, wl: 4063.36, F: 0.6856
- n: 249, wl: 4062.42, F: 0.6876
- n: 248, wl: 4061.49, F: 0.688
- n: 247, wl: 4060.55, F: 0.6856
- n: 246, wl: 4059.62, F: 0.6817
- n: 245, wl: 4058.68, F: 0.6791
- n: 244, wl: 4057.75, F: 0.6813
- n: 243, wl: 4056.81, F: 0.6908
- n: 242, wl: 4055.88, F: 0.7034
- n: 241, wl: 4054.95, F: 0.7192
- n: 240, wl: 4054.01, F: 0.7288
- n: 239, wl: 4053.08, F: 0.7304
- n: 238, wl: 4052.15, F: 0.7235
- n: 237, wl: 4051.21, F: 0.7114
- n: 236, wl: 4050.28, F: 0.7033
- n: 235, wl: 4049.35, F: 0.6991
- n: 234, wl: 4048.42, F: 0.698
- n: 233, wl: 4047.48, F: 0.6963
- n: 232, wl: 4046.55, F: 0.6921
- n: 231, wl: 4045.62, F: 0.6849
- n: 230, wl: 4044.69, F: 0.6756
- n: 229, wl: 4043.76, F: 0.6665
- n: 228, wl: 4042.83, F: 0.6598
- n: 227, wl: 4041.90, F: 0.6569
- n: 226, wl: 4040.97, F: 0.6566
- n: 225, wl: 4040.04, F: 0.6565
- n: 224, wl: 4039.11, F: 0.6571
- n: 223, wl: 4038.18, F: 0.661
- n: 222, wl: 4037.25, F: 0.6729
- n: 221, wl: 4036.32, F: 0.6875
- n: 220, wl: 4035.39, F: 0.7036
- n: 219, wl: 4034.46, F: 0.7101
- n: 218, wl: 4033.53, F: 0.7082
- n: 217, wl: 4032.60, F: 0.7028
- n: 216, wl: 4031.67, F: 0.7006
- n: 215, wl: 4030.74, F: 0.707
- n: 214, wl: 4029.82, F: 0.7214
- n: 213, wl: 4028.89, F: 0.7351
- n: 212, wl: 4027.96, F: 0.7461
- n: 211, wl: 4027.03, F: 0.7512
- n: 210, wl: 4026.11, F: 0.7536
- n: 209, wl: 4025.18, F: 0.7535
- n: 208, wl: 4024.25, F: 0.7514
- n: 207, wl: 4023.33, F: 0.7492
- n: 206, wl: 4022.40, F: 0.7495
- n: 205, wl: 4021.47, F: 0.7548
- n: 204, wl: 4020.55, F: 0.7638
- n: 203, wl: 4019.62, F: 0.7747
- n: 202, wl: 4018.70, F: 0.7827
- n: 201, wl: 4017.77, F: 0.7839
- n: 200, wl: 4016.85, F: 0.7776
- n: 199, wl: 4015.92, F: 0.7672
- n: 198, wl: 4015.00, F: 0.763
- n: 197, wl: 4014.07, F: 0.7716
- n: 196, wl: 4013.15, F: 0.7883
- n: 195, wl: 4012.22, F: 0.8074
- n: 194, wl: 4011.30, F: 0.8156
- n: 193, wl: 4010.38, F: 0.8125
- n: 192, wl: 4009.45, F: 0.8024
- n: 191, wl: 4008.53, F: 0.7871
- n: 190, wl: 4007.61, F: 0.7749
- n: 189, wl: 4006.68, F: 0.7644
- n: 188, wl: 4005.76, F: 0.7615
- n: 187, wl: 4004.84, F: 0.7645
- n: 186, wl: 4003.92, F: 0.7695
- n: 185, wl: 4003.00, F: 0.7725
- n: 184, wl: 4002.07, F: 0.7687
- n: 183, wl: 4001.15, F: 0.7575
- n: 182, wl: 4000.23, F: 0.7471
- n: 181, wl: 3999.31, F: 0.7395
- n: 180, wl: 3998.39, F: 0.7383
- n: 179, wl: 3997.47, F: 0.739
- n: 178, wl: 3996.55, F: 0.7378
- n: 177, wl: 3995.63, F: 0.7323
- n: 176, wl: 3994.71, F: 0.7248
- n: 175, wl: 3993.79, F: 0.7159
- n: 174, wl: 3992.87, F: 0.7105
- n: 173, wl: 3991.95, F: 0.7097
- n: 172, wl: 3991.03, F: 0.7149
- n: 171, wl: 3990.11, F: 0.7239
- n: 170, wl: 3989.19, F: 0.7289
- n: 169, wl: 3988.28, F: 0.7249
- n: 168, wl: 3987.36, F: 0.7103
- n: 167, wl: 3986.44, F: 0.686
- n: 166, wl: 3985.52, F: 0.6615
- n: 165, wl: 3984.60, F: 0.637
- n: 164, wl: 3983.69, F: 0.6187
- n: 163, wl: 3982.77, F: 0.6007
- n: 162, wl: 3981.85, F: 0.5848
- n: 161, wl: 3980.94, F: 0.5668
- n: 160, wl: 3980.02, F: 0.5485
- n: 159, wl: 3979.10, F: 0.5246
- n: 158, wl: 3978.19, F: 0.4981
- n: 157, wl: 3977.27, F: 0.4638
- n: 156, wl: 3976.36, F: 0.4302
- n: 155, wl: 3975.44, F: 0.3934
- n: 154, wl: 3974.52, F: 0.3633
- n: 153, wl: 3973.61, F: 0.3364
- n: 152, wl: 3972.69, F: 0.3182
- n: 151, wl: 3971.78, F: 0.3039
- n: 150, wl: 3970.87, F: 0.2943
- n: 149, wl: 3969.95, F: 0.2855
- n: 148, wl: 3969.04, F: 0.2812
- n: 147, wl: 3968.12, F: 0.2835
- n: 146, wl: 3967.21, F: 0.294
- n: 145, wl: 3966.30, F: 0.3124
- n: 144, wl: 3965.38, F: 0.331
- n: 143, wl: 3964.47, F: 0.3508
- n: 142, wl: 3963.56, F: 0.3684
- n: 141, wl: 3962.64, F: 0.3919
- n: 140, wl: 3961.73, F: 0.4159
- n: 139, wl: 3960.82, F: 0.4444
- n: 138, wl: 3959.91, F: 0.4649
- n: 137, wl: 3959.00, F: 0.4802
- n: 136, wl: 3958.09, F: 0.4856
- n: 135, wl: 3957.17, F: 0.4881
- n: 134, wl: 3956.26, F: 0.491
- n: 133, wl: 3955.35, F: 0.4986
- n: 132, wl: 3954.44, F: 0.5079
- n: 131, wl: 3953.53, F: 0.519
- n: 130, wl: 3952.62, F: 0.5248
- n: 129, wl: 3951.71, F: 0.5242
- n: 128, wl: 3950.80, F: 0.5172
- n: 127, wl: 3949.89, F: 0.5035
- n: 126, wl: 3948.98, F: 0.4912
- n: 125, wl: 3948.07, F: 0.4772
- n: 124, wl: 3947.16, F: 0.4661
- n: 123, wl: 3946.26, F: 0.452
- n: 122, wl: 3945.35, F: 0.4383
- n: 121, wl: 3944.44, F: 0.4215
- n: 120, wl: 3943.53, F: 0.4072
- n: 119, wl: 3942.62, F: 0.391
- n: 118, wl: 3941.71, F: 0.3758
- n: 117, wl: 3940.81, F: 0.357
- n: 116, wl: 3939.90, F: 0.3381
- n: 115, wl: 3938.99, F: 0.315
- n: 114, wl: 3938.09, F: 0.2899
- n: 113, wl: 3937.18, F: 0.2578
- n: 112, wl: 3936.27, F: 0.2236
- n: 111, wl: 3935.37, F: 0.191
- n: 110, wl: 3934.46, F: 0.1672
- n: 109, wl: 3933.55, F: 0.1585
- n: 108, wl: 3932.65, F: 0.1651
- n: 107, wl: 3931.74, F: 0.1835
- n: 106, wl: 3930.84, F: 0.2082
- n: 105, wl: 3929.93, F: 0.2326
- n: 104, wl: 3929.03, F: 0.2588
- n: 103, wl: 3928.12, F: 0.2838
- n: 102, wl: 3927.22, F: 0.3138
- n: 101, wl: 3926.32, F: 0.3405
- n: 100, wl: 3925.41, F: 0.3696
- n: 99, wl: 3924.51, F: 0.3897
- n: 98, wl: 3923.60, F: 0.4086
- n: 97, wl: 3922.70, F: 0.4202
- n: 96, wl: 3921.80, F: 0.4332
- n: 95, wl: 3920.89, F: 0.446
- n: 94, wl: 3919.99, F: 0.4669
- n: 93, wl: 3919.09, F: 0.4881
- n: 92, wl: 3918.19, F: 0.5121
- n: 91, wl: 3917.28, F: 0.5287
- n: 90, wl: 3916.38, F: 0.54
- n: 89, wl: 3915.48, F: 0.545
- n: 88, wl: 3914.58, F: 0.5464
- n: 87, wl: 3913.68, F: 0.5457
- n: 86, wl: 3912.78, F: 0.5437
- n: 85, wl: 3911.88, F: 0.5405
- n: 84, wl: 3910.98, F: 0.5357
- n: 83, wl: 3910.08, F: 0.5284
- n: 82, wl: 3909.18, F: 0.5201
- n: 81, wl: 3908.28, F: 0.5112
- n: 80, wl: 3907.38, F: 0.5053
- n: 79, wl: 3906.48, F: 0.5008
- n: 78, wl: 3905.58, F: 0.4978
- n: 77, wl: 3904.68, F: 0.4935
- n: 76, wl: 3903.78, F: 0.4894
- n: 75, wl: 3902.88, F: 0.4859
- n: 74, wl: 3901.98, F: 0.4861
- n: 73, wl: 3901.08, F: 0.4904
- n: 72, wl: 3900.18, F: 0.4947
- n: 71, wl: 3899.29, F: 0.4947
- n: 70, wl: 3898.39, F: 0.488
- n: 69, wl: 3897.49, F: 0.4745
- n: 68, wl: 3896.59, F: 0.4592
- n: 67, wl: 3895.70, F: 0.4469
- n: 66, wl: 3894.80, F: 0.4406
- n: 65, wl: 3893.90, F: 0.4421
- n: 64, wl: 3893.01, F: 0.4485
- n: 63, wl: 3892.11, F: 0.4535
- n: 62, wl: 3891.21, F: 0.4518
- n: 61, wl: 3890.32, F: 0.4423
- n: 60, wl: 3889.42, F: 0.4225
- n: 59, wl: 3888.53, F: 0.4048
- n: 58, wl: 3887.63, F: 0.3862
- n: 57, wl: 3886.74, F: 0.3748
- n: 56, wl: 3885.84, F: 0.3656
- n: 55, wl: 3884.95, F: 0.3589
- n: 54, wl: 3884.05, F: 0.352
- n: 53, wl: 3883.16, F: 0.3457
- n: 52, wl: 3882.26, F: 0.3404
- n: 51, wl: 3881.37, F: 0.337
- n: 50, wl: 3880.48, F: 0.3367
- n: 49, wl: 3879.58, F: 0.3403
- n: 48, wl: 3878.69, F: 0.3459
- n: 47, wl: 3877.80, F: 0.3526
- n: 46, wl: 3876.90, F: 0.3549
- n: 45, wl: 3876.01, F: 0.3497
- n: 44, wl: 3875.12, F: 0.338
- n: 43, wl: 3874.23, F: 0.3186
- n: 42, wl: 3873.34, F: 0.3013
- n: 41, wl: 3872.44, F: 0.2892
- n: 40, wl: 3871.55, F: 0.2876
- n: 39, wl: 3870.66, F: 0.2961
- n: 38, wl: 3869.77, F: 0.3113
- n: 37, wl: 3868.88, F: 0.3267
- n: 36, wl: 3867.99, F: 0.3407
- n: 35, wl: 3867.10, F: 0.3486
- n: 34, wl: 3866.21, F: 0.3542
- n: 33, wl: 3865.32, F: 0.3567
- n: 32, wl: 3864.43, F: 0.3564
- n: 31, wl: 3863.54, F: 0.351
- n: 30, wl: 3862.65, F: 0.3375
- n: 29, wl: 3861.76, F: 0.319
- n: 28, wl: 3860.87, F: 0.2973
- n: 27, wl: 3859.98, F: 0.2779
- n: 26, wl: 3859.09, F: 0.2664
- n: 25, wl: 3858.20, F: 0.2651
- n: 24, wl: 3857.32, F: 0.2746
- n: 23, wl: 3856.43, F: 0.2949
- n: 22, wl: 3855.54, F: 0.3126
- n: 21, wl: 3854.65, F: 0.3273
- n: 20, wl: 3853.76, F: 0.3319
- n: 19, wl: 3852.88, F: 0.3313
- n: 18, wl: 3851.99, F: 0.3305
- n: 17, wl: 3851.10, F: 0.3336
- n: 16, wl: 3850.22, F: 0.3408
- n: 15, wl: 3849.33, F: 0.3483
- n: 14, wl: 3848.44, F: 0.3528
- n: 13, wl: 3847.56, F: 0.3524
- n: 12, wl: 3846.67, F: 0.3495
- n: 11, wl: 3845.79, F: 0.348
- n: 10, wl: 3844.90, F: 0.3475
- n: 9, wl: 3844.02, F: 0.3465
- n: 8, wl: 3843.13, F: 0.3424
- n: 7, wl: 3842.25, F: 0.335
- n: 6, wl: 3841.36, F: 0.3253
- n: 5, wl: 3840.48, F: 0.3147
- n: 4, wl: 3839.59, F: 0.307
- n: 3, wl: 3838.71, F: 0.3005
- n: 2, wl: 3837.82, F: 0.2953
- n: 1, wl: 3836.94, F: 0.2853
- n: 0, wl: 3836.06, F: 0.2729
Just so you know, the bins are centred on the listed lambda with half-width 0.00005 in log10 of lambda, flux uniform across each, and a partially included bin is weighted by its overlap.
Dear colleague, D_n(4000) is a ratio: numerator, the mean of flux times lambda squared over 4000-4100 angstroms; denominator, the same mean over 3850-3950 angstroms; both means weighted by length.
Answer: 2.0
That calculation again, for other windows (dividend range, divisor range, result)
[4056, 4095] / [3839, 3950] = 2.09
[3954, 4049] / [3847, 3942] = 1.77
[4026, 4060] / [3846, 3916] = 1.92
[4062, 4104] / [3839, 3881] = 2.46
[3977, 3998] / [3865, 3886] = 2.08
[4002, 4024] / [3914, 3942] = 2.33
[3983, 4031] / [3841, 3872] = 2.47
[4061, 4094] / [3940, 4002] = 1.48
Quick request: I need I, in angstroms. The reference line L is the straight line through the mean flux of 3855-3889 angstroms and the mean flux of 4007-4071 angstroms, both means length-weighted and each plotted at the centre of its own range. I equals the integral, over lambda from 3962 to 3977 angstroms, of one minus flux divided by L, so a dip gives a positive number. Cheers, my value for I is 6.0 angstroms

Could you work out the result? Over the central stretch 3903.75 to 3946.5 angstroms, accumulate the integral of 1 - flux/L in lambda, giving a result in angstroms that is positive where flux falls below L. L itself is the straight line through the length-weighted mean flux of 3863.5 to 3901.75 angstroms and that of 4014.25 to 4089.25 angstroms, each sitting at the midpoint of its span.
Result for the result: 5.9 angstroms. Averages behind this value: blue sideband 0.382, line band 0.396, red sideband 0.717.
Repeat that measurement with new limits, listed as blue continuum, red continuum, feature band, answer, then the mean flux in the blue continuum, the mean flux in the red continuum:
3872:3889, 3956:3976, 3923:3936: 3.5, 0.347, 0.371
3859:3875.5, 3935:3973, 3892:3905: -4.7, 0.321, 0.395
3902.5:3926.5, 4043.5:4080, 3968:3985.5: 4.0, 0.488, 0.703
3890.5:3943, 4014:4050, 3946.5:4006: 3.1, 0.412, 0.717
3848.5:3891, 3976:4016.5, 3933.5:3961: 7.5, 0.337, 0.705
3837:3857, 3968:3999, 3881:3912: -2.6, 0.329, 0.566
